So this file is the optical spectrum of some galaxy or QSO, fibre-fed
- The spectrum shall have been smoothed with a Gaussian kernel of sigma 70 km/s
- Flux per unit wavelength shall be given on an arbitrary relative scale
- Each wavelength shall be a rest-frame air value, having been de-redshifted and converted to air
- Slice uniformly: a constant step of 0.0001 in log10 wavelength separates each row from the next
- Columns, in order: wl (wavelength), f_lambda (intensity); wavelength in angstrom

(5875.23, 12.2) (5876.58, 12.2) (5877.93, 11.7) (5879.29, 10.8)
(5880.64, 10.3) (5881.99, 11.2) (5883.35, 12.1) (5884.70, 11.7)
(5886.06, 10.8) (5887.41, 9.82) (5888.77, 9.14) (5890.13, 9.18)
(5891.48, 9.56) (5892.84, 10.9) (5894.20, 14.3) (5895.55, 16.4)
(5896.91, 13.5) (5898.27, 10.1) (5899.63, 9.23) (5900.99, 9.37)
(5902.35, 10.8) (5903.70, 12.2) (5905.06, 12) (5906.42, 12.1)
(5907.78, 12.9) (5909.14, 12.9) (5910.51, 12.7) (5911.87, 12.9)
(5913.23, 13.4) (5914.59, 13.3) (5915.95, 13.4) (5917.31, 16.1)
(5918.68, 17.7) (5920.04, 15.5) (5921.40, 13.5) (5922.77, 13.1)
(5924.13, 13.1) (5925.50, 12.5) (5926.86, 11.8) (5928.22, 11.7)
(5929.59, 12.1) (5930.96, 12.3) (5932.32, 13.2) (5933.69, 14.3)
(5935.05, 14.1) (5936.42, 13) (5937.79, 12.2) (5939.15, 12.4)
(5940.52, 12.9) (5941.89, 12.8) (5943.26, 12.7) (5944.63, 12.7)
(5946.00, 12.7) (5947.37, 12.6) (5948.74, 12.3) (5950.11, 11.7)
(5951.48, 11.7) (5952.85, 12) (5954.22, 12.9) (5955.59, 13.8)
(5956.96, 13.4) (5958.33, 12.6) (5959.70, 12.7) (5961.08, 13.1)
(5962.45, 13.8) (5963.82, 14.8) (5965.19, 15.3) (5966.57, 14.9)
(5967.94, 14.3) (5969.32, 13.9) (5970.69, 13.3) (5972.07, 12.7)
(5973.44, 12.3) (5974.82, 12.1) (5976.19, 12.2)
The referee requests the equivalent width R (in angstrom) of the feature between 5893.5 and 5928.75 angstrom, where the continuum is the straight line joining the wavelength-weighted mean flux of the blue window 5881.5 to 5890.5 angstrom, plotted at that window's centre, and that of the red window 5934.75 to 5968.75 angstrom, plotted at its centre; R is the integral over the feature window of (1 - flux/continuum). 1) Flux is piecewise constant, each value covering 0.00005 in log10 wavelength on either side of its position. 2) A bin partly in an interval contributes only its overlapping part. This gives -4.29 angstrom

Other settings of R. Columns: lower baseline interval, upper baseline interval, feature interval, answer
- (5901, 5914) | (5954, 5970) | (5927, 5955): 1.31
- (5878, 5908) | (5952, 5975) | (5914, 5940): -2.41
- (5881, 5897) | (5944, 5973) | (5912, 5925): -2.20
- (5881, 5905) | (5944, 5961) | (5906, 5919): -2.22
